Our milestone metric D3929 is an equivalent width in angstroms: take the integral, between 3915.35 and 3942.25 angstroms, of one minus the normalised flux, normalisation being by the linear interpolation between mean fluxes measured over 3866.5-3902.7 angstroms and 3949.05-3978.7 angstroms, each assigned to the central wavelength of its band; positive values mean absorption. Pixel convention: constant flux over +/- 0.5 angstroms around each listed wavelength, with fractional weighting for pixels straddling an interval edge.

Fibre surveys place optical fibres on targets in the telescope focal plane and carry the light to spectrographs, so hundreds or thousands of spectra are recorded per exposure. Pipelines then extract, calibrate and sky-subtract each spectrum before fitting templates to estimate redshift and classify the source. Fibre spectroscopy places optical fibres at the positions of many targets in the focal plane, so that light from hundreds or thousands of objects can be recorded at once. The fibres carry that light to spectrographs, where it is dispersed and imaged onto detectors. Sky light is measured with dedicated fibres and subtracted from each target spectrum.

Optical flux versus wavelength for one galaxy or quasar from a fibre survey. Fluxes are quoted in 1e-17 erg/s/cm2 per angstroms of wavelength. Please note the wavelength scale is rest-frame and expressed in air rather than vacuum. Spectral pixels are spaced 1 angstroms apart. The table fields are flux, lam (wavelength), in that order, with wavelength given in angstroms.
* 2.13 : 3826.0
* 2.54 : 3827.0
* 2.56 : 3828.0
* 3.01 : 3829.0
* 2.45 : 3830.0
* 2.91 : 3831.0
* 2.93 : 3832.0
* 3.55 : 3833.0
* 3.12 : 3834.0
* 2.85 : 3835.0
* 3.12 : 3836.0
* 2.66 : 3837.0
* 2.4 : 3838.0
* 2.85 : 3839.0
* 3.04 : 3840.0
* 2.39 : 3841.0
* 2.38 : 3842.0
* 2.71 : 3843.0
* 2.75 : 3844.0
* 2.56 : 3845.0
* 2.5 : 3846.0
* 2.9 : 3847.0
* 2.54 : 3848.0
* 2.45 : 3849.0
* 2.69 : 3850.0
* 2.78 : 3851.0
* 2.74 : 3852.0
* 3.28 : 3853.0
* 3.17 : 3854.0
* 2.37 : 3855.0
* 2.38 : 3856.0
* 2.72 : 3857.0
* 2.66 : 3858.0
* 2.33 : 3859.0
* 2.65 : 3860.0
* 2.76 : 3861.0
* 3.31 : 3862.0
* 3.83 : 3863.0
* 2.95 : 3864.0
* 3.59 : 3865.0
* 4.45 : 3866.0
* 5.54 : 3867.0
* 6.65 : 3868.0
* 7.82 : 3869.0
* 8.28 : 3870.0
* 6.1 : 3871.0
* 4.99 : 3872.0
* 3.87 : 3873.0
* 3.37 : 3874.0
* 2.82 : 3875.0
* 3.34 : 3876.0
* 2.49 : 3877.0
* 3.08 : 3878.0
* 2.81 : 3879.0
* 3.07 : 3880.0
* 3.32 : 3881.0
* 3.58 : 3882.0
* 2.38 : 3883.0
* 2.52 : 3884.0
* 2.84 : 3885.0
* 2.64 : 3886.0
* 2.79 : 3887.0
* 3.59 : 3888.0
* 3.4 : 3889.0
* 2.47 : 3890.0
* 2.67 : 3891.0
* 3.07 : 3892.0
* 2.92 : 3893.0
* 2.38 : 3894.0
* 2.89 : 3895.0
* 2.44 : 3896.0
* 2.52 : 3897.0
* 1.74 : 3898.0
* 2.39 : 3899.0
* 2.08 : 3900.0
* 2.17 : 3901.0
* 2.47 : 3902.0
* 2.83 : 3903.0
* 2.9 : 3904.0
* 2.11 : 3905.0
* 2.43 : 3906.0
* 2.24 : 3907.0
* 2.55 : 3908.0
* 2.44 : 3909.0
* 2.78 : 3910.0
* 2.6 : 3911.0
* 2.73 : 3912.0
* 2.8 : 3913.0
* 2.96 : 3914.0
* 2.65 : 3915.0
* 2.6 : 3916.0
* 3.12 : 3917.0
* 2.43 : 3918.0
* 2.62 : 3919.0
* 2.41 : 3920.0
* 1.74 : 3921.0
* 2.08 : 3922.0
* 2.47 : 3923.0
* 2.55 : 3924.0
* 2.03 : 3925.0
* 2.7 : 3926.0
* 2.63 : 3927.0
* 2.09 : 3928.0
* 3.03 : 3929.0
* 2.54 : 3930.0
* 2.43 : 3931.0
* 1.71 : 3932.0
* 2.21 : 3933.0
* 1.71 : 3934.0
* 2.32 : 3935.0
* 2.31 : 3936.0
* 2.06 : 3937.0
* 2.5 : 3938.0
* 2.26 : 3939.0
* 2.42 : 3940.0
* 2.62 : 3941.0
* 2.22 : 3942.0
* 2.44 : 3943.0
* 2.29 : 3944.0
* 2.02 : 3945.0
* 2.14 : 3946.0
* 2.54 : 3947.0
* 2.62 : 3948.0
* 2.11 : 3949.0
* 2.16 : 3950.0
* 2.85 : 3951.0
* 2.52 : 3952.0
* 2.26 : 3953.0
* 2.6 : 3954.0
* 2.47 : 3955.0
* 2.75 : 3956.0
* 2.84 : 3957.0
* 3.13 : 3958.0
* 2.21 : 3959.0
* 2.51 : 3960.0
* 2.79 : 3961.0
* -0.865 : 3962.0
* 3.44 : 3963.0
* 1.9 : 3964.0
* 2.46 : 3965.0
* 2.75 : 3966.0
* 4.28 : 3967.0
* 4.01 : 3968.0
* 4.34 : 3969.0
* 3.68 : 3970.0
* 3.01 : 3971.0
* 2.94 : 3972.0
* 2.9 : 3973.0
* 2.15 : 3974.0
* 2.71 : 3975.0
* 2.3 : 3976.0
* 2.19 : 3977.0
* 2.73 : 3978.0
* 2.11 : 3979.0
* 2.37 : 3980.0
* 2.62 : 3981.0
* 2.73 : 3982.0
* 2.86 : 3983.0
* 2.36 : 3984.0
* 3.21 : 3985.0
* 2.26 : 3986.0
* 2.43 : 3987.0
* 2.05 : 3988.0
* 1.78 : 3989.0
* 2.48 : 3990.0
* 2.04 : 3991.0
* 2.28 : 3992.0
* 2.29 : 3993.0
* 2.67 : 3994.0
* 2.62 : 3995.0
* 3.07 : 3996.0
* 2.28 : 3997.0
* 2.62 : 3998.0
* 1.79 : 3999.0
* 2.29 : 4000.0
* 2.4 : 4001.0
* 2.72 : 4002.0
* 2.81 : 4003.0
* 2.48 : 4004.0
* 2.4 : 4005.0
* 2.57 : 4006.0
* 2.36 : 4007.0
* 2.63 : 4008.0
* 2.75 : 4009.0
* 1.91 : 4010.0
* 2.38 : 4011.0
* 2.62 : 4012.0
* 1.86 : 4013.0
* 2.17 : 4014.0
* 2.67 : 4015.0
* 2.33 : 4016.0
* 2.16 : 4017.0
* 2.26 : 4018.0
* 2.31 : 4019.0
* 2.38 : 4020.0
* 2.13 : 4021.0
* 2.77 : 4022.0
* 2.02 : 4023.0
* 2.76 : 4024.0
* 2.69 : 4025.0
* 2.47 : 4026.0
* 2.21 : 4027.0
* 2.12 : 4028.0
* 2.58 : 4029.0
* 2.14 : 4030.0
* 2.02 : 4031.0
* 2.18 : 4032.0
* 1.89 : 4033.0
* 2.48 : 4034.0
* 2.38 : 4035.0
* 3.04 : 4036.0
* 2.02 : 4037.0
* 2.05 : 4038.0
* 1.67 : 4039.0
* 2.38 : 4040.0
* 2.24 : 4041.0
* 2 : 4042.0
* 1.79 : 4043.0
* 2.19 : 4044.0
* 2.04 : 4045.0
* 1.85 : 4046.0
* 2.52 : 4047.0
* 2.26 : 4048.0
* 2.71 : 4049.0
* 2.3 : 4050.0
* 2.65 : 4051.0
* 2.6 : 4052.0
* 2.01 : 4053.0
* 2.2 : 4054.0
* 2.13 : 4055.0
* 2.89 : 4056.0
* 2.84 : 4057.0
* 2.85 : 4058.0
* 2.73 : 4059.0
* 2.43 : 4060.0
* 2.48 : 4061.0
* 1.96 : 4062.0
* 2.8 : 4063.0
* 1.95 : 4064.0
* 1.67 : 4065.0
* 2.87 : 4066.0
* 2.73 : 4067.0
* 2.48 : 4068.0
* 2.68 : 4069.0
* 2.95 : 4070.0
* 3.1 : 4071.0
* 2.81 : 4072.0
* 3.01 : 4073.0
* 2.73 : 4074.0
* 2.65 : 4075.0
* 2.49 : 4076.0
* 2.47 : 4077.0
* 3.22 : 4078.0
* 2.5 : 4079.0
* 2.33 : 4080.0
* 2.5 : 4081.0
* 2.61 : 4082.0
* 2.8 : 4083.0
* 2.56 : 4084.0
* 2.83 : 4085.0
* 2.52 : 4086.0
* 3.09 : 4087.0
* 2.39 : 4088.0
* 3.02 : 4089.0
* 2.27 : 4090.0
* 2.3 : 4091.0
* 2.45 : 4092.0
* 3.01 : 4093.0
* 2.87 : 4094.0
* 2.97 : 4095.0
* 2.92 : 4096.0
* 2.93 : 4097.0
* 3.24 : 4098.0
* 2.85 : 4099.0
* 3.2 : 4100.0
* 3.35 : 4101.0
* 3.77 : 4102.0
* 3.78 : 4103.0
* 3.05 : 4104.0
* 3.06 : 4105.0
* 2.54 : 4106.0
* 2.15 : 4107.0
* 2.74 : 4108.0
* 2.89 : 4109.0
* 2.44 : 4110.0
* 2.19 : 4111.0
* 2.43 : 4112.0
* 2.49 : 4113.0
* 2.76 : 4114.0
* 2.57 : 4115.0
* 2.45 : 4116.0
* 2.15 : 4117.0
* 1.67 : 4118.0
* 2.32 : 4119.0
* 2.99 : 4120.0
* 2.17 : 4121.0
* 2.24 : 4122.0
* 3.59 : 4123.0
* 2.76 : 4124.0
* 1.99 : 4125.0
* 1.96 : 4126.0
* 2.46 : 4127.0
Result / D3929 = 5.8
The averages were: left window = 3.43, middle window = 2.37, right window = 2.68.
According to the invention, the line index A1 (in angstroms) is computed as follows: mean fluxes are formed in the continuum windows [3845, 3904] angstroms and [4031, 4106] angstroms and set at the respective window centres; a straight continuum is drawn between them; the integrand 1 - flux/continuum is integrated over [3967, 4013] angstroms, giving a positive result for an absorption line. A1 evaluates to 4.1 angstroms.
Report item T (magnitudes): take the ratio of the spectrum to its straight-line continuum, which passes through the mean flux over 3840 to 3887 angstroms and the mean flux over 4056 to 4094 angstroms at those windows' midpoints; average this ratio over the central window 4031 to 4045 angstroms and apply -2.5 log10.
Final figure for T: 0.26 mag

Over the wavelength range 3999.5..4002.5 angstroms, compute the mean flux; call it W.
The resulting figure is 2.47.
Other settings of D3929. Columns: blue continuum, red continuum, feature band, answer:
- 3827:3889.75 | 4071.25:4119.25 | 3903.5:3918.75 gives 2.5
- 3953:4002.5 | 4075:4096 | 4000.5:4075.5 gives 6.4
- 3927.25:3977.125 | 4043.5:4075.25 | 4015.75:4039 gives 1.9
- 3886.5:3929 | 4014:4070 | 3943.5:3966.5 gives 1.1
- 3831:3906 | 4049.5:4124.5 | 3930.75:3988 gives 8.0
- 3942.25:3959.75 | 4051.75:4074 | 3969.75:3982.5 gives -0.7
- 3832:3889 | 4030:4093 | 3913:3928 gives 2.7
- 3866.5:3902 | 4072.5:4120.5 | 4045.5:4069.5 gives 3.5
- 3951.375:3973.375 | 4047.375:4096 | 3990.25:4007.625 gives 1.7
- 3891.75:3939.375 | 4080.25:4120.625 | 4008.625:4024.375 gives 1.6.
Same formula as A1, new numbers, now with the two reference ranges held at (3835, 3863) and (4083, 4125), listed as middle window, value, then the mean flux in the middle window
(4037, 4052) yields 2.9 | 2.2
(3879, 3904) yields 0.1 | 2.72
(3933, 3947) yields 2.4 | 2.26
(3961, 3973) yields -0.8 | 2.9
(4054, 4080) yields 1.2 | 2.6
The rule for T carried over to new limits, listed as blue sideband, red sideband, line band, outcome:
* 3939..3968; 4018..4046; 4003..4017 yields -0.04 mag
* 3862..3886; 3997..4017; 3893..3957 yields 0.36 mag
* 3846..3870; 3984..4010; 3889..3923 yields 0.23 mag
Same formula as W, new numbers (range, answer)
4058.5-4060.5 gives 2.58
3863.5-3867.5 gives 4.13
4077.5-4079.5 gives 2.86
